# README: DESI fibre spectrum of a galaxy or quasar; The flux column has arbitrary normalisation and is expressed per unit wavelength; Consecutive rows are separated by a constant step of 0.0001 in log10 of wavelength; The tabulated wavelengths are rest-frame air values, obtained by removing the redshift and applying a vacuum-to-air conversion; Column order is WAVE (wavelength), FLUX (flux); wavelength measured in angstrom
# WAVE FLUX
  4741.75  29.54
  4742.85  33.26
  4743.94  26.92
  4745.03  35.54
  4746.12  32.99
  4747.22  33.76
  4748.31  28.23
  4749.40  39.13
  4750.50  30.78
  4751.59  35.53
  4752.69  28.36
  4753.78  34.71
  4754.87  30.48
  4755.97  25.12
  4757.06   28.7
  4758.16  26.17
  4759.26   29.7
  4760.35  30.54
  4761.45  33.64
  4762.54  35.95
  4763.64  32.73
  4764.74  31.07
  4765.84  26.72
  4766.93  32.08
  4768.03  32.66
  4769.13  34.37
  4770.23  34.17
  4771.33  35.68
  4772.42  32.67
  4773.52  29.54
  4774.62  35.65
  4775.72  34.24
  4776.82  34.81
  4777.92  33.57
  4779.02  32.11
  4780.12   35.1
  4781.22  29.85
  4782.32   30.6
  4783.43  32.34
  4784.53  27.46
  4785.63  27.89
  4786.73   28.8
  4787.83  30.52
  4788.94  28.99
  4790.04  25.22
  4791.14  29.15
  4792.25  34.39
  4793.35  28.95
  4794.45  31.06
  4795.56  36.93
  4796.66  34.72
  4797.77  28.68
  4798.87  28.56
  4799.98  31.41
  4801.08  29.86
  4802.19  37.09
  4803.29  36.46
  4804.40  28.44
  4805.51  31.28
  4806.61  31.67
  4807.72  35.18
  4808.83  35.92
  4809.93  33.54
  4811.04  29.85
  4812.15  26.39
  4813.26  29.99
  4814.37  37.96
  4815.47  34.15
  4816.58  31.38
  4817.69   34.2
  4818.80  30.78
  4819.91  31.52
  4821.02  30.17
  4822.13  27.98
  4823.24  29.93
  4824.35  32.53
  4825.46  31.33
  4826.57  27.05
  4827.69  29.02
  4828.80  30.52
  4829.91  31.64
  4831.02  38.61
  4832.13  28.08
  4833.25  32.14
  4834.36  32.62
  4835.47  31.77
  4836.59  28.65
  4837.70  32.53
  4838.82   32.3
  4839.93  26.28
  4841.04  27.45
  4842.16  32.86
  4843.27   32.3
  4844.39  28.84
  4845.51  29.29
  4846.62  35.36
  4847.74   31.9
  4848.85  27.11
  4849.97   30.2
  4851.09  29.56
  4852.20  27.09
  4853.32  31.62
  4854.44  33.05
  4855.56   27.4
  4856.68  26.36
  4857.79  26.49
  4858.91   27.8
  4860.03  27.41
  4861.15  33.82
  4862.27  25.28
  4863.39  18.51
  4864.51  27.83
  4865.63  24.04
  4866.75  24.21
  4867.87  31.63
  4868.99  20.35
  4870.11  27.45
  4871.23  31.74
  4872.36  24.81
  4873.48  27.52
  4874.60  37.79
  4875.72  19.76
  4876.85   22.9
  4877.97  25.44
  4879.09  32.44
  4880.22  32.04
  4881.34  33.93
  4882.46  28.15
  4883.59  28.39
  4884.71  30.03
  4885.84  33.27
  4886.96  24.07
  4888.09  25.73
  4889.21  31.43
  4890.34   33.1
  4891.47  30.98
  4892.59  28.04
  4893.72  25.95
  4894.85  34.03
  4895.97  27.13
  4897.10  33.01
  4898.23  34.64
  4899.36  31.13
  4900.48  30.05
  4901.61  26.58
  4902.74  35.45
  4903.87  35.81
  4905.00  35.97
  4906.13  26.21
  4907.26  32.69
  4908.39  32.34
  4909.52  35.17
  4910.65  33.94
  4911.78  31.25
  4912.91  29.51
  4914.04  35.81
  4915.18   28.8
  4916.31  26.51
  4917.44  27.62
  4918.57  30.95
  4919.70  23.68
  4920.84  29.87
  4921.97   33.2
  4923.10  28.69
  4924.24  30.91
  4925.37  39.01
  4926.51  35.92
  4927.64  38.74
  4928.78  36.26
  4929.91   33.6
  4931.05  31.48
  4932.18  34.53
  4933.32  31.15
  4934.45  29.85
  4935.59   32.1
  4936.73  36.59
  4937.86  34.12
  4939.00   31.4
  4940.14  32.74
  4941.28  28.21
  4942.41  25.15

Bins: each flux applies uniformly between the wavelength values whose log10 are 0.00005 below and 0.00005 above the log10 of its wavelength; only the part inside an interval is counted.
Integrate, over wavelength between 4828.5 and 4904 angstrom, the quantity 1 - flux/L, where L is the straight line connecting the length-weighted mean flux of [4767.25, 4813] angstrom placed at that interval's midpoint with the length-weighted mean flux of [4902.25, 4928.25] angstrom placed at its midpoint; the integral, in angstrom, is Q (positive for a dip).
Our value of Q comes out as 6.0 angstrom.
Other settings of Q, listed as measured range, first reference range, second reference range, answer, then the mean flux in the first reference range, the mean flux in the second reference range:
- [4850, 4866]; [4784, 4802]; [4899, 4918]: 1.7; 30.3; 31.5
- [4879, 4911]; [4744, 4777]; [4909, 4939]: 1.2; 32.1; 32.3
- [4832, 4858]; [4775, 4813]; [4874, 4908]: 0.6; 31.5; 30.2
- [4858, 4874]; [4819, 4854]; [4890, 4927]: 2.2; 30.6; 31.3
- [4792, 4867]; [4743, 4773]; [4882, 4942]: 2.5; 31.8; 31.4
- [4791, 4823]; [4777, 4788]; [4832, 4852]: -1.3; 31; 30.5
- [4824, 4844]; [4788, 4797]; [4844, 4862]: -0.6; 31.1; 29.5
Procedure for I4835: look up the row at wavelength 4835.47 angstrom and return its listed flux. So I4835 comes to 31.77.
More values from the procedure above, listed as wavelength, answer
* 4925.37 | 39.01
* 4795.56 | 36.93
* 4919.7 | 23.68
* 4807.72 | 35.18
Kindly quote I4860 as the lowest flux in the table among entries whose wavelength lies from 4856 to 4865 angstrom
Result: 18.51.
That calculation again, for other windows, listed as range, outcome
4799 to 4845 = 26.28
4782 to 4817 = 25.22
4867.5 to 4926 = 19.76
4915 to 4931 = 23.68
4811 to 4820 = 26.39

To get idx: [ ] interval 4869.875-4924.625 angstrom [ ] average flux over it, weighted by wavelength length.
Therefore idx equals 30.1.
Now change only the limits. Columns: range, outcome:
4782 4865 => 30.6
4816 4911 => 29.8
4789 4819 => 31.9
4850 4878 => 27.3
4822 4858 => 30.4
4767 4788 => 32.2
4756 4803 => 31.5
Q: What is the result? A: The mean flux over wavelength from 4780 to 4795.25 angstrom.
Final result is 30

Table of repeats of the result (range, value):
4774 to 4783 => 33.2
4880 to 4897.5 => 29.9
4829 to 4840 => 31.7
